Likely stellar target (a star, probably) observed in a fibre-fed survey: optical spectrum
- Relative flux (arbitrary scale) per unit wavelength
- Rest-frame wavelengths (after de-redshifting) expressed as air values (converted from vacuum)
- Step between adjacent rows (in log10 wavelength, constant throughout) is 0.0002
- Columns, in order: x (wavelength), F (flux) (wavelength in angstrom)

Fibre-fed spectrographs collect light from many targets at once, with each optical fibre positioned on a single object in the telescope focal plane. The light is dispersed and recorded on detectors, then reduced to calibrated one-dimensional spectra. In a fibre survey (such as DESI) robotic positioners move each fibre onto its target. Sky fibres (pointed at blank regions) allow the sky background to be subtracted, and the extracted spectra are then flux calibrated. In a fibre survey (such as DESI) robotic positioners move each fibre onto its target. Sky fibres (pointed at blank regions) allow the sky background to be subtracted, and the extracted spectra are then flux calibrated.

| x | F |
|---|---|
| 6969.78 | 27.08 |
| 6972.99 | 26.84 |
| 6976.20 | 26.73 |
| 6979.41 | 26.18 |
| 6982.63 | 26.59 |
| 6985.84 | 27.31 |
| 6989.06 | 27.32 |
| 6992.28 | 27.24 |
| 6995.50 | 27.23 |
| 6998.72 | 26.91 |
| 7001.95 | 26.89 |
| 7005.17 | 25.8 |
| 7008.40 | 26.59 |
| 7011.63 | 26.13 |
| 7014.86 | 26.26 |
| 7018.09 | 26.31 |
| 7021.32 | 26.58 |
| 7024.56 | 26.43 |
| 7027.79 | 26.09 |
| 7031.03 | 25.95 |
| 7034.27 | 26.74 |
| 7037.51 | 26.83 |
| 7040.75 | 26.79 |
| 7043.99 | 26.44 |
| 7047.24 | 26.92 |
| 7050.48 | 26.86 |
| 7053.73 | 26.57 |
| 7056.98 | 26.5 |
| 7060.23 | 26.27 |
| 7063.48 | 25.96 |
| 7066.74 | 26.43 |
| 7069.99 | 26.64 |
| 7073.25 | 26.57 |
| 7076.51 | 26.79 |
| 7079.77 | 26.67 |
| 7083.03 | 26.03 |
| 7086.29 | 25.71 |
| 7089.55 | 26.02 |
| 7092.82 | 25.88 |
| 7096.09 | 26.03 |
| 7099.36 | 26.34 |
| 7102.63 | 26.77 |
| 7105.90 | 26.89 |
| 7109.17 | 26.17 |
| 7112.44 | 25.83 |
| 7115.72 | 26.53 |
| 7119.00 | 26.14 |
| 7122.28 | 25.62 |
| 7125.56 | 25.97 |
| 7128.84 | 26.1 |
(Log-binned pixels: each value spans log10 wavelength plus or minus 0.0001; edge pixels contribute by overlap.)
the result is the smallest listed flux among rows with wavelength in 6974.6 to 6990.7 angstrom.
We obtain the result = 26.18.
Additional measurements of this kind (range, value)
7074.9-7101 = 25.71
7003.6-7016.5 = 25.8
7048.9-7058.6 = 26.5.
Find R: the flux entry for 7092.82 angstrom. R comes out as 25.88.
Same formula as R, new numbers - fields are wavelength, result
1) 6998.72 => 26.91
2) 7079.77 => 26.67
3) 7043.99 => 26.44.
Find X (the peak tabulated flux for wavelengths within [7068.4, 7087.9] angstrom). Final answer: 26.79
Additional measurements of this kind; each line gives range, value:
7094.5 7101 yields 26.34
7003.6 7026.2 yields 26.59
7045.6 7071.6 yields 26.92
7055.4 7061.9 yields 26.5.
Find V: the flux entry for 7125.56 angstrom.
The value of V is 25.97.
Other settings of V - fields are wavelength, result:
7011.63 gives 26.13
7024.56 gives 26.43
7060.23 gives 26.27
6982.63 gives 26.59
